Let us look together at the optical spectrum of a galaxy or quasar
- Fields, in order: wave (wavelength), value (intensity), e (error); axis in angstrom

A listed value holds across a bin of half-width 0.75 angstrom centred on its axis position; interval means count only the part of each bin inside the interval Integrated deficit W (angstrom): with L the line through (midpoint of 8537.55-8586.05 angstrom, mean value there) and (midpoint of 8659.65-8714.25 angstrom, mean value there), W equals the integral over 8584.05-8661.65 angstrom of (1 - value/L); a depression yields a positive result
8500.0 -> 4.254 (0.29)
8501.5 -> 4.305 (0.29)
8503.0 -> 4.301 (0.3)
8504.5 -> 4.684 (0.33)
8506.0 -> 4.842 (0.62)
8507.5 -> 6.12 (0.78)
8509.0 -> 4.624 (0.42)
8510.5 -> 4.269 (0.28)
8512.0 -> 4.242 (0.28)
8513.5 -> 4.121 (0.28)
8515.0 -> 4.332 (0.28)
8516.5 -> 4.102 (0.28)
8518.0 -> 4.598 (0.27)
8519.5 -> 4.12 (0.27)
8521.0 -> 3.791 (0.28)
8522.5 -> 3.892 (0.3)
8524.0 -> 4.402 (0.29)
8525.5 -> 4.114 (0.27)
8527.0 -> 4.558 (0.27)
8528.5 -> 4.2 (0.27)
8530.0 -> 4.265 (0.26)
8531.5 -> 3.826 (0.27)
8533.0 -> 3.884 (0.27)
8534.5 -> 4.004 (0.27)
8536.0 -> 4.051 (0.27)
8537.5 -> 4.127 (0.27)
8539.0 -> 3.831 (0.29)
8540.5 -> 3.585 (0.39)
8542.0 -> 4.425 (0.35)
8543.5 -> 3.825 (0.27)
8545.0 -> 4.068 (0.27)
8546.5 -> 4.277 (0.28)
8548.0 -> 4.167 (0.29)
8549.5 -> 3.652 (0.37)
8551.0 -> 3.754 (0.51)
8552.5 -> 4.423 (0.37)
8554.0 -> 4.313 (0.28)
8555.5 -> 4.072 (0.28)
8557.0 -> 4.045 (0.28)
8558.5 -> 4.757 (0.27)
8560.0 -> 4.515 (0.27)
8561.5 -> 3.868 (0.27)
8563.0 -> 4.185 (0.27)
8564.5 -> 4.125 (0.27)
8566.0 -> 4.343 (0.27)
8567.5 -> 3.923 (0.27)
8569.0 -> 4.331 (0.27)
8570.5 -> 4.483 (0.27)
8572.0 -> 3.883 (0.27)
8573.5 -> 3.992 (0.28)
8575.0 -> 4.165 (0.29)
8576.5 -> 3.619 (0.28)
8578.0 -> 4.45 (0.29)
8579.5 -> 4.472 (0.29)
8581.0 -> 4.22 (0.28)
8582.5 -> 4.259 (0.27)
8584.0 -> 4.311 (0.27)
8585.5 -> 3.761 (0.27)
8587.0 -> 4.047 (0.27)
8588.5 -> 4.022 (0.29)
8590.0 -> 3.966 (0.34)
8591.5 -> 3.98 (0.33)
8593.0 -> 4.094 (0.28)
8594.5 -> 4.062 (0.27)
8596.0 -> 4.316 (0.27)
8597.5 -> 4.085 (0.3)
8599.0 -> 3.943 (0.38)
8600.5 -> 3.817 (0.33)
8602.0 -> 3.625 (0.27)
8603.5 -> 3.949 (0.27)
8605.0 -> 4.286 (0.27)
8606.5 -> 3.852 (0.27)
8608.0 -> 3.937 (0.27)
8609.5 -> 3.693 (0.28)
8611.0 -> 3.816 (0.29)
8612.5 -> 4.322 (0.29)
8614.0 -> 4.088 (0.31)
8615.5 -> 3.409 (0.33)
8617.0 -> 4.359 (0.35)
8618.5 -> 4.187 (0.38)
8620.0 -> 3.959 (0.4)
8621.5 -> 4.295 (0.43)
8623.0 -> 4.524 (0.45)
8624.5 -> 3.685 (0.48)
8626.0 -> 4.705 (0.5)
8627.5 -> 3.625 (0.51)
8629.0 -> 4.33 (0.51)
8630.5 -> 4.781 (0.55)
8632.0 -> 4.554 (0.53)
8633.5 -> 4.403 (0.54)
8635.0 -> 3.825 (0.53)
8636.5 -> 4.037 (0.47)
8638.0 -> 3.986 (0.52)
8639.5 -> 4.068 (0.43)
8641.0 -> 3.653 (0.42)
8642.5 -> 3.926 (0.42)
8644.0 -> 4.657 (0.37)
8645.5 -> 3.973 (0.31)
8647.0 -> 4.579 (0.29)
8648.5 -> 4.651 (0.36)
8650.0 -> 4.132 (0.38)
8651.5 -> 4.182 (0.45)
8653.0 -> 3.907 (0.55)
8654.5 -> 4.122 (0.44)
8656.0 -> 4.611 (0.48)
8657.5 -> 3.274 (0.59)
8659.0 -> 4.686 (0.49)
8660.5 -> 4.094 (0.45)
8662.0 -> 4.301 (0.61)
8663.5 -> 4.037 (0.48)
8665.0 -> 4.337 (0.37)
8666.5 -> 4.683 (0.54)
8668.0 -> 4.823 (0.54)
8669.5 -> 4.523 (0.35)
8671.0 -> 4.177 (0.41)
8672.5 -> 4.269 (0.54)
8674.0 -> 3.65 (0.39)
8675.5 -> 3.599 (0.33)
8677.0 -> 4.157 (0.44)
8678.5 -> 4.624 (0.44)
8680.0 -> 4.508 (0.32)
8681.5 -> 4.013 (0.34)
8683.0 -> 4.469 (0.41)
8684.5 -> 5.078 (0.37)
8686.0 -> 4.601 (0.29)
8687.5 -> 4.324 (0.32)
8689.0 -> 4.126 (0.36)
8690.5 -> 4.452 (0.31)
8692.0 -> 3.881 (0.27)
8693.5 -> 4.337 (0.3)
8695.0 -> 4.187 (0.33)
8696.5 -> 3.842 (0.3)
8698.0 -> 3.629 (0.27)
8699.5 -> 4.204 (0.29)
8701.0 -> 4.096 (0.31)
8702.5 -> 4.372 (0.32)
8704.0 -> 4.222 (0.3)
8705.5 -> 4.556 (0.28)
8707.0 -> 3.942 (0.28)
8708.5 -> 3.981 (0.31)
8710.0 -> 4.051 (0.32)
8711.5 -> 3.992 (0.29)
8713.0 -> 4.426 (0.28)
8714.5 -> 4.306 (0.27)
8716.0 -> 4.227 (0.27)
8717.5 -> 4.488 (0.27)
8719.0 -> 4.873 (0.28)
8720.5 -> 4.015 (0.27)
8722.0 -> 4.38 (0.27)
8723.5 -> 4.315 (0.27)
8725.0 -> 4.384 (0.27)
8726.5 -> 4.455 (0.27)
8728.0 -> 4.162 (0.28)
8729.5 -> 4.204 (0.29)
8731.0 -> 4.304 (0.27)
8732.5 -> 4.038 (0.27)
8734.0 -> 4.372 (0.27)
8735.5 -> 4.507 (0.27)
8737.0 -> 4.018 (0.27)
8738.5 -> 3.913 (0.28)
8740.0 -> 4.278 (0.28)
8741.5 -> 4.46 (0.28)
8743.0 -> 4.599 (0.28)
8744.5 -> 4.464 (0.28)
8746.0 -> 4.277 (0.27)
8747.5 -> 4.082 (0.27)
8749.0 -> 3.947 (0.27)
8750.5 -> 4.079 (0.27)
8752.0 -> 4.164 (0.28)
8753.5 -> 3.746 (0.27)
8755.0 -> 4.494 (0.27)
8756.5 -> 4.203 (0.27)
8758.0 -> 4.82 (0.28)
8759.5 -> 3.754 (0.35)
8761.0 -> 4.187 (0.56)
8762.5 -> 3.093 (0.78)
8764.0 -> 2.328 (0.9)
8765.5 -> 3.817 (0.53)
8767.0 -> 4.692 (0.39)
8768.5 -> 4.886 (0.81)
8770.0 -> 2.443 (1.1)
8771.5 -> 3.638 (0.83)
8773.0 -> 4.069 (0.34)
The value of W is 1.6 angstrom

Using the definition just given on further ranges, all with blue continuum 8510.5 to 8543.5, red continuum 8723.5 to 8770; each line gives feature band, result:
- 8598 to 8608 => 0.5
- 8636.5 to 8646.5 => 0.2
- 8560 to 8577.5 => 0.0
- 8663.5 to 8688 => -1.4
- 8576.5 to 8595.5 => 0.0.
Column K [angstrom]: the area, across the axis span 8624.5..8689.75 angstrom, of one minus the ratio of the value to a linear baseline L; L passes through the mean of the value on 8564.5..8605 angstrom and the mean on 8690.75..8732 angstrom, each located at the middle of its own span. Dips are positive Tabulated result -1.4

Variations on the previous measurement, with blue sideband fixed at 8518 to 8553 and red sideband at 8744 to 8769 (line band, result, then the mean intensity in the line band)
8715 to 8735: -1.36 angstrom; 4.33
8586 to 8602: 0.19 angstrom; 4.01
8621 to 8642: -0.60 angstrom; 4.17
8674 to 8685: -0.63 angstrom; 4.29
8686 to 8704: -0.46 angstrom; 4.16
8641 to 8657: -0.69 angstrom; 4.23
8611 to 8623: -0.12 angstrom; 4.1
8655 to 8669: -0.90 angstrom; 4.32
